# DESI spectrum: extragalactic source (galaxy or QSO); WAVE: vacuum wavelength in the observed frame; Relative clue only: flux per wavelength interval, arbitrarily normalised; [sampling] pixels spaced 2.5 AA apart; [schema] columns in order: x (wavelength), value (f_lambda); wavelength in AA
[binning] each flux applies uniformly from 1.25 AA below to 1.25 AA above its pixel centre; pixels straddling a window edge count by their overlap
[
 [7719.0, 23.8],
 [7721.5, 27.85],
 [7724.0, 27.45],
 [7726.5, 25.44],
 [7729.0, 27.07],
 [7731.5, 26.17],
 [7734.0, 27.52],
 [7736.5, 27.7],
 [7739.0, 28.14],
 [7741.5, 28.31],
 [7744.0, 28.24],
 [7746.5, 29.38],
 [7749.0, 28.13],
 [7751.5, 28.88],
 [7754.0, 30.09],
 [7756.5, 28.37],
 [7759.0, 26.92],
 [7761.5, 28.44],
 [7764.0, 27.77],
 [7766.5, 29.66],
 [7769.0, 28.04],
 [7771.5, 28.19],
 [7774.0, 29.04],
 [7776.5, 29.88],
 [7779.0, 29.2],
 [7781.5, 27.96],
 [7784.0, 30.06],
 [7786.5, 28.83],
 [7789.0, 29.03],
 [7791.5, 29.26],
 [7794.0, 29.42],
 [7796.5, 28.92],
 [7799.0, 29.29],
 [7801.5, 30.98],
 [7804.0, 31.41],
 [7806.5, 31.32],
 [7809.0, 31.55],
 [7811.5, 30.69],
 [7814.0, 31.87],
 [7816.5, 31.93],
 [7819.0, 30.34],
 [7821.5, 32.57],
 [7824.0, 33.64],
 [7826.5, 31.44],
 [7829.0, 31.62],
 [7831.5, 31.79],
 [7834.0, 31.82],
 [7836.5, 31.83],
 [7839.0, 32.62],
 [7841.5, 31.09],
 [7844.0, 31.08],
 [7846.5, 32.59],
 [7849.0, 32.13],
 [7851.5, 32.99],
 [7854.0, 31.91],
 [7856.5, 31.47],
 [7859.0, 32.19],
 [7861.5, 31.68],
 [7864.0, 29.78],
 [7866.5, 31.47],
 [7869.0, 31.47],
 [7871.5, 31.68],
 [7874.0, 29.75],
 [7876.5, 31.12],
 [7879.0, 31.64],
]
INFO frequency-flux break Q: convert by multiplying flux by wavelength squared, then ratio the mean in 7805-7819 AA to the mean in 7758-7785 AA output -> 1.11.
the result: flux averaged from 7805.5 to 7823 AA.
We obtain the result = 31.5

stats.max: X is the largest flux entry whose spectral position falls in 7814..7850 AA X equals 33.64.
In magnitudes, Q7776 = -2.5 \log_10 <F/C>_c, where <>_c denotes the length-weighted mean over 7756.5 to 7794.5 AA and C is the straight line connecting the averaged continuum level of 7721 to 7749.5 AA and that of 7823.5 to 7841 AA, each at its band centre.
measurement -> 0.02 mag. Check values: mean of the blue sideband 27.6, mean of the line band 28.8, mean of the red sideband 32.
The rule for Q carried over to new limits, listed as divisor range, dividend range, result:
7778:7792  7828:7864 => 1.11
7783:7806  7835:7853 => 1.09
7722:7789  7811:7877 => 1.15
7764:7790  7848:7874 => 1.12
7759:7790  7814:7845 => 1.12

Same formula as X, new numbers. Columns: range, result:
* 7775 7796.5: 30.06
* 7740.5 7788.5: 30.09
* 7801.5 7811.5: 31.55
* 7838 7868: 32.99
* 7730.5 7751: 29.38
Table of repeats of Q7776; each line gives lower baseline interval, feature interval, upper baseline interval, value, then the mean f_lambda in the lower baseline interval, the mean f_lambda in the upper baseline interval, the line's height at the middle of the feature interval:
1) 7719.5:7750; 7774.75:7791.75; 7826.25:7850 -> 0.014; 27.5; 31.8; 29.5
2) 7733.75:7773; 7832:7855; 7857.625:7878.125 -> -0.050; 28.4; 31.2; 30.6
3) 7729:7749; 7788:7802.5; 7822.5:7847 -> 0.029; 27.9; 31.9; 30.3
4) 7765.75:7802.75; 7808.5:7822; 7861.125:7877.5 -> -0.057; 29.2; 31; 29.8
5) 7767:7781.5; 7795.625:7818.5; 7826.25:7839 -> -0.014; 28.8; 31.8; 30.5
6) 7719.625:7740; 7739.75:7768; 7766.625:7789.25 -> -0.021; 27.1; 28.9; 28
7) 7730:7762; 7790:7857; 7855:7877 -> -0.045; 28.2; 31.2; 30.1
